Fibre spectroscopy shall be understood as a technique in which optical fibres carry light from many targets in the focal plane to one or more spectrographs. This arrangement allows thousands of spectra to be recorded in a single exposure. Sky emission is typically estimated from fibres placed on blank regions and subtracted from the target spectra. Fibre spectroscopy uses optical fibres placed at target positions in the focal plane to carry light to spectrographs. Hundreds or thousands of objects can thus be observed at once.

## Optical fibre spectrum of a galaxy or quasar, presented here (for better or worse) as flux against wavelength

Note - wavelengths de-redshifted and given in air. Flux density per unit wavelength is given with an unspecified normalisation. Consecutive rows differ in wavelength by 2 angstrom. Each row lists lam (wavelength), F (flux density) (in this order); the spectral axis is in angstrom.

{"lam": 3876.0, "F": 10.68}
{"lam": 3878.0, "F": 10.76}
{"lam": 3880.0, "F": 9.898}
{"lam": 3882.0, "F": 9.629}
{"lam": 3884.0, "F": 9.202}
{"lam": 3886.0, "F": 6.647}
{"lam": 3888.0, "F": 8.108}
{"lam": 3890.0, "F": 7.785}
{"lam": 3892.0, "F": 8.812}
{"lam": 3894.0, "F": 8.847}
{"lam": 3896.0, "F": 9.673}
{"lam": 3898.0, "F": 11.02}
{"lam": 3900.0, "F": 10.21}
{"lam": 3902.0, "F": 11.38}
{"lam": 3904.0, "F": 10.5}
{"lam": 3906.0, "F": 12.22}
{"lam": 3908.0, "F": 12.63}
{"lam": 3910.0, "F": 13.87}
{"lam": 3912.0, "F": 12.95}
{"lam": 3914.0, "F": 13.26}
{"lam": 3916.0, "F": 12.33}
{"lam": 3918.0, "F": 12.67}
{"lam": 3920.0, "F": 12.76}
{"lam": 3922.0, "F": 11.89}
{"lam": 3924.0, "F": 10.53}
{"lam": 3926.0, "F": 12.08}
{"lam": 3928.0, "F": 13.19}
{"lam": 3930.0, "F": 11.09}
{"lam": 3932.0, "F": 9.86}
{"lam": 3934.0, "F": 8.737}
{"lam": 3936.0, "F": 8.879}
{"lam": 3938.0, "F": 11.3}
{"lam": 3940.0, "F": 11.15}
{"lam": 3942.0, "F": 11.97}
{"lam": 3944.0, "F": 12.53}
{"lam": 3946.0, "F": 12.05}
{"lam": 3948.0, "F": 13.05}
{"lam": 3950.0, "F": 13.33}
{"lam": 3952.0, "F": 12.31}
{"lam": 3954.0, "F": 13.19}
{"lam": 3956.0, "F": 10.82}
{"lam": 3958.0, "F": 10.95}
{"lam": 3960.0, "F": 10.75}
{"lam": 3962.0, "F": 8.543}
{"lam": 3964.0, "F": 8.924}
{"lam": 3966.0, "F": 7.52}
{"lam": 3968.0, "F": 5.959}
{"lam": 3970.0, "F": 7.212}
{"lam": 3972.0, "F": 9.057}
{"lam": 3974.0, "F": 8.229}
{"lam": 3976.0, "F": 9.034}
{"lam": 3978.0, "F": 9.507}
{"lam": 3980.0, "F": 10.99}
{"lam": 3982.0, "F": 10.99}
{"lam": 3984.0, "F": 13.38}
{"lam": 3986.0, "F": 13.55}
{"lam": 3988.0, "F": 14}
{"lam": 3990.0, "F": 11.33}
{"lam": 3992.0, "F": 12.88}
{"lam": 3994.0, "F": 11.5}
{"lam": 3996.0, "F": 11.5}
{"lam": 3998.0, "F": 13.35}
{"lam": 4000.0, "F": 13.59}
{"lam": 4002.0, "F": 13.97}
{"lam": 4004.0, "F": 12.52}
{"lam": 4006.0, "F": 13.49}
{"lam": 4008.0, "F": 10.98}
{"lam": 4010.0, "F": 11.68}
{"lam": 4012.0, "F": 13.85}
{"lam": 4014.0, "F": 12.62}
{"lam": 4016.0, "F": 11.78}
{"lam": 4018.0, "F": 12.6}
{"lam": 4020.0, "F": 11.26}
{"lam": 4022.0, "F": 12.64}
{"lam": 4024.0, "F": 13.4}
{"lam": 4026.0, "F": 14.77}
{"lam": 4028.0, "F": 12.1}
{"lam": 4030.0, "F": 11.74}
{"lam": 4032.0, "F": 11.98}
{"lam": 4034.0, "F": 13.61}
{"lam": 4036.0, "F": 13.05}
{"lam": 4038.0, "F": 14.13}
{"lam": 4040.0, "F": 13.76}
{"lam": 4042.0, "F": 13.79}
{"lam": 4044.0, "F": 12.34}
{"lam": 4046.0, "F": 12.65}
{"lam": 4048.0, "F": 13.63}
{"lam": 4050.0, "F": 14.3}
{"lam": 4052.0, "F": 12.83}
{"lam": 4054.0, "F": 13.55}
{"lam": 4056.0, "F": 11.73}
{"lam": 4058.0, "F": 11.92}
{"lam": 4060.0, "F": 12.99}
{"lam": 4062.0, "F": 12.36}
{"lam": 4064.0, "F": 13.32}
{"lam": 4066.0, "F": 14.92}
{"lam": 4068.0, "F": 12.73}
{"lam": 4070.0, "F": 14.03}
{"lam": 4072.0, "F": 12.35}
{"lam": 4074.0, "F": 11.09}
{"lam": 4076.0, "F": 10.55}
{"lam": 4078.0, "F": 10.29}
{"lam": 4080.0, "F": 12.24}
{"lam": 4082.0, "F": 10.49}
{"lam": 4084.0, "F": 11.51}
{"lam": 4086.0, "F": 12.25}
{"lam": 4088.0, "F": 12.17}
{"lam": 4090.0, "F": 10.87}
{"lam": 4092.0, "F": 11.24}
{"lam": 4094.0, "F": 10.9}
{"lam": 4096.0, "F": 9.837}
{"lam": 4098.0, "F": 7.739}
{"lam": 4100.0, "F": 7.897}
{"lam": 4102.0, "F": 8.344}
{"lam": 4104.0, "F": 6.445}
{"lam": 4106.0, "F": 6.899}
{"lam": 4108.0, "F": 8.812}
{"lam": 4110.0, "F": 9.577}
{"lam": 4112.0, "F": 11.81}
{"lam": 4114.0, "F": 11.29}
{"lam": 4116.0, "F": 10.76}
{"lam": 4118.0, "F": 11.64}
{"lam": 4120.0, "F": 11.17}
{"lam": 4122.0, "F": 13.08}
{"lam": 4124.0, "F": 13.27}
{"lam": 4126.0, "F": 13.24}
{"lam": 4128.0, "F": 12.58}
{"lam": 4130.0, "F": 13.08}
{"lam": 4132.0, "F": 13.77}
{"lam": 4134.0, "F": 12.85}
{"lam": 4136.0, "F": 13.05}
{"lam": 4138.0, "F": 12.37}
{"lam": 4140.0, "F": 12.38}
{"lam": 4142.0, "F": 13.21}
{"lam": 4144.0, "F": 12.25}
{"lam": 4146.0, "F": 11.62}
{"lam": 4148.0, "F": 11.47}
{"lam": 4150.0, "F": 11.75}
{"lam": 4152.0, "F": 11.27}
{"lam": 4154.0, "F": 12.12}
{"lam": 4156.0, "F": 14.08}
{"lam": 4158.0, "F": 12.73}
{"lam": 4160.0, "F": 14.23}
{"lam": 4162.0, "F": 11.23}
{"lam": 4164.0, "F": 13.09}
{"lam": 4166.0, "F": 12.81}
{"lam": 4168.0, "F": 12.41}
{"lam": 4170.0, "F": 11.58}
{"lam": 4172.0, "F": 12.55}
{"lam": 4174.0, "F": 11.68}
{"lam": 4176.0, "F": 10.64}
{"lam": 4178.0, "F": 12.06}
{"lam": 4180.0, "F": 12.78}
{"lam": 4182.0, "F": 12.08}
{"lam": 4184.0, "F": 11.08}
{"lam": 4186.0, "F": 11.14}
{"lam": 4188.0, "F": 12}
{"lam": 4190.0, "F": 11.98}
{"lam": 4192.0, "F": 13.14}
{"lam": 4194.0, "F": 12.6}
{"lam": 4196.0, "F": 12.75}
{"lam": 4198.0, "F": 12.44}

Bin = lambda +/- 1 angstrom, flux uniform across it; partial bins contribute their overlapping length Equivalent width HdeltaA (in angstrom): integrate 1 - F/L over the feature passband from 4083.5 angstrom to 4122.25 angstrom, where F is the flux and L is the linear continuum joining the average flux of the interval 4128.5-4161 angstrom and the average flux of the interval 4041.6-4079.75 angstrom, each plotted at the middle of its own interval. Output 7.7 angstrom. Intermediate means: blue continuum 12.7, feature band 10.1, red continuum 12.6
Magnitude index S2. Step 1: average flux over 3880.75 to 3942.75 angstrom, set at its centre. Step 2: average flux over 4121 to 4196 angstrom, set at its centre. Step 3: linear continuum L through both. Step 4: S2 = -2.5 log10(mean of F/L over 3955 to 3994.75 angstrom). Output 0.10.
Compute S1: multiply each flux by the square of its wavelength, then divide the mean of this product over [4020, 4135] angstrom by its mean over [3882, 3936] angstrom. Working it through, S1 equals 1.20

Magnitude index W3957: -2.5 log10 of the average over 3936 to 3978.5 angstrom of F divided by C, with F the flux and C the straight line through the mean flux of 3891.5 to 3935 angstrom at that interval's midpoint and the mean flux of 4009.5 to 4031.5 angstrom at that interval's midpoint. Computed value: 0.152 mag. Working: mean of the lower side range 11.4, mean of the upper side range 12.6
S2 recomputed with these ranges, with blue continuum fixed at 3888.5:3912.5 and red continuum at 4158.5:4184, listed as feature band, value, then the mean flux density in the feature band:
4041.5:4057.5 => -0.13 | 13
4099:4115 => 0.31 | 8.88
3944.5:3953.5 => -0.16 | 12.7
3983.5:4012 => -0.13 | 12.7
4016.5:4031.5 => -0.11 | 12.6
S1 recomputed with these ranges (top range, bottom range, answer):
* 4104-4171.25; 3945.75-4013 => 1.15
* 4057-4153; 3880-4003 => 1.14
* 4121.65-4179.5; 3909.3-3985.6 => 1.26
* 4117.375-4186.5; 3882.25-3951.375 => 1.25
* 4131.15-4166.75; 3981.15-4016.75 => 1.07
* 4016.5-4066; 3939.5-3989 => 1.25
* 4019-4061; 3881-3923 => 1.29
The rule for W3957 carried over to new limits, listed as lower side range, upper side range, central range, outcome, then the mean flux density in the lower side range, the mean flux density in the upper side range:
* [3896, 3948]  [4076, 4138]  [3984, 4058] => -0.140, 11.6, 11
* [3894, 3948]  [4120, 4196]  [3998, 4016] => -0.084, 11.5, 12.4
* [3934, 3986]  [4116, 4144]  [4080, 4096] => 0.075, 10.5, 12.7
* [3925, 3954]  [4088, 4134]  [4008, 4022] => -0.094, 11.6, 10.7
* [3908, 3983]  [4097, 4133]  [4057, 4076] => -0.187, 10.9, 10.6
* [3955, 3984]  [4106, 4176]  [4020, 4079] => -0.206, 9.32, 12.1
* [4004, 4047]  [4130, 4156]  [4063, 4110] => 0.177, 12.8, 12.4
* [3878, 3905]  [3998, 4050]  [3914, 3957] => -0.114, 9.41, 12.9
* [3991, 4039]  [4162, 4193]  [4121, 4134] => -0.077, 12.7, 12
